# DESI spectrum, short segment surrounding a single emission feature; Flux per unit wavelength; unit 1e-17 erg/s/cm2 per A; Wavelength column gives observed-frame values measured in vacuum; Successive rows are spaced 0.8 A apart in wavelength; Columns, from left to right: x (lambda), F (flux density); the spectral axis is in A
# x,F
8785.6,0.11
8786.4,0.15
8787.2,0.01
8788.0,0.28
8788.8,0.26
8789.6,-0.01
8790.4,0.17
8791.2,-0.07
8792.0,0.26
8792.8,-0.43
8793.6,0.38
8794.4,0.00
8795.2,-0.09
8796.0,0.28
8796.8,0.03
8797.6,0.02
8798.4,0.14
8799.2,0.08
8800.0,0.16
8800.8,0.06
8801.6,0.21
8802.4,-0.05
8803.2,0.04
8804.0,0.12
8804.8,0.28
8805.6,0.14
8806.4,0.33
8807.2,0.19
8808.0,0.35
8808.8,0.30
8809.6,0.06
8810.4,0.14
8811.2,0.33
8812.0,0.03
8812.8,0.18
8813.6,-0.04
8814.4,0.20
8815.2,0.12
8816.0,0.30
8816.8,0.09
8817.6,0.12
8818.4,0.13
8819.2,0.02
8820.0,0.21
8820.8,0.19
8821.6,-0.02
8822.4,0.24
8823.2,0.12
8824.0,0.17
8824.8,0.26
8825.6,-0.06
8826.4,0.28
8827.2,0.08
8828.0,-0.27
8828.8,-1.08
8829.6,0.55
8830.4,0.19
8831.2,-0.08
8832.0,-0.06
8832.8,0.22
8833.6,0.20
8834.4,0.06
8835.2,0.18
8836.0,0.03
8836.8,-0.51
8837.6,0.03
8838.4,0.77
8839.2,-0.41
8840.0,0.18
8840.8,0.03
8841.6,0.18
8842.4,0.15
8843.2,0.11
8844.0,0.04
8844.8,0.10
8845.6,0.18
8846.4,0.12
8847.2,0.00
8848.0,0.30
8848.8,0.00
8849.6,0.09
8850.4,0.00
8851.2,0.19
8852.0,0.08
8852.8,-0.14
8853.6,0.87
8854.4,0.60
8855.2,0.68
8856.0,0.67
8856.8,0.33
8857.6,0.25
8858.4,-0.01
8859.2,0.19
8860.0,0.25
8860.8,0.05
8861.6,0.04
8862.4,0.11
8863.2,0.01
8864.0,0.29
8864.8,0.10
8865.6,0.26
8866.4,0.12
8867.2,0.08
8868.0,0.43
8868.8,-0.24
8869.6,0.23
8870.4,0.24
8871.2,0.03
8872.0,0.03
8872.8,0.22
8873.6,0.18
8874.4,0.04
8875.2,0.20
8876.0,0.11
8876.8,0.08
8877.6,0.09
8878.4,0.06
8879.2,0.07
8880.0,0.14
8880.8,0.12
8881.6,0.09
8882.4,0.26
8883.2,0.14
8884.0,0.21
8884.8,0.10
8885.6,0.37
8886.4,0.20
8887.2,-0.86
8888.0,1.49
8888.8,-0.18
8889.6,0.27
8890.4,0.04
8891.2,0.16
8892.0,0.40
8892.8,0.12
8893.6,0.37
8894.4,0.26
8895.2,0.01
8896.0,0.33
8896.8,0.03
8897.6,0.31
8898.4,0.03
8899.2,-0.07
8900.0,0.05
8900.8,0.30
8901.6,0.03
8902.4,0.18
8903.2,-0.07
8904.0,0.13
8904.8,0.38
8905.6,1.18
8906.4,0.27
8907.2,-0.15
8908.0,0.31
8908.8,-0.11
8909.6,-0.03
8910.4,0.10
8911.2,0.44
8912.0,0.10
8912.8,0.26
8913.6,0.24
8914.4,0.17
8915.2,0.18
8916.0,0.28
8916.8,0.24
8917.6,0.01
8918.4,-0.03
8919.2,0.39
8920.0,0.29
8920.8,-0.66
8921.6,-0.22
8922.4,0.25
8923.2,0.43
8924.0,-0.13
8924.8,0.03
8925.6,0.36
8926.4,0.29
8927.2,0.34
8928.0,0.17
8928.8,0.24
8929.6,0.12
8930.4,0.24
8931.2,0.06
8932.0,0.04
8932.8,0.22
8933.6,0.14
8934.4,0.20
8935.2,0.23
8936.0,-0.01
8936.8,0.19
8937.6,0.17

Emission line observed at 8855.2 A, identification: H-gamma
